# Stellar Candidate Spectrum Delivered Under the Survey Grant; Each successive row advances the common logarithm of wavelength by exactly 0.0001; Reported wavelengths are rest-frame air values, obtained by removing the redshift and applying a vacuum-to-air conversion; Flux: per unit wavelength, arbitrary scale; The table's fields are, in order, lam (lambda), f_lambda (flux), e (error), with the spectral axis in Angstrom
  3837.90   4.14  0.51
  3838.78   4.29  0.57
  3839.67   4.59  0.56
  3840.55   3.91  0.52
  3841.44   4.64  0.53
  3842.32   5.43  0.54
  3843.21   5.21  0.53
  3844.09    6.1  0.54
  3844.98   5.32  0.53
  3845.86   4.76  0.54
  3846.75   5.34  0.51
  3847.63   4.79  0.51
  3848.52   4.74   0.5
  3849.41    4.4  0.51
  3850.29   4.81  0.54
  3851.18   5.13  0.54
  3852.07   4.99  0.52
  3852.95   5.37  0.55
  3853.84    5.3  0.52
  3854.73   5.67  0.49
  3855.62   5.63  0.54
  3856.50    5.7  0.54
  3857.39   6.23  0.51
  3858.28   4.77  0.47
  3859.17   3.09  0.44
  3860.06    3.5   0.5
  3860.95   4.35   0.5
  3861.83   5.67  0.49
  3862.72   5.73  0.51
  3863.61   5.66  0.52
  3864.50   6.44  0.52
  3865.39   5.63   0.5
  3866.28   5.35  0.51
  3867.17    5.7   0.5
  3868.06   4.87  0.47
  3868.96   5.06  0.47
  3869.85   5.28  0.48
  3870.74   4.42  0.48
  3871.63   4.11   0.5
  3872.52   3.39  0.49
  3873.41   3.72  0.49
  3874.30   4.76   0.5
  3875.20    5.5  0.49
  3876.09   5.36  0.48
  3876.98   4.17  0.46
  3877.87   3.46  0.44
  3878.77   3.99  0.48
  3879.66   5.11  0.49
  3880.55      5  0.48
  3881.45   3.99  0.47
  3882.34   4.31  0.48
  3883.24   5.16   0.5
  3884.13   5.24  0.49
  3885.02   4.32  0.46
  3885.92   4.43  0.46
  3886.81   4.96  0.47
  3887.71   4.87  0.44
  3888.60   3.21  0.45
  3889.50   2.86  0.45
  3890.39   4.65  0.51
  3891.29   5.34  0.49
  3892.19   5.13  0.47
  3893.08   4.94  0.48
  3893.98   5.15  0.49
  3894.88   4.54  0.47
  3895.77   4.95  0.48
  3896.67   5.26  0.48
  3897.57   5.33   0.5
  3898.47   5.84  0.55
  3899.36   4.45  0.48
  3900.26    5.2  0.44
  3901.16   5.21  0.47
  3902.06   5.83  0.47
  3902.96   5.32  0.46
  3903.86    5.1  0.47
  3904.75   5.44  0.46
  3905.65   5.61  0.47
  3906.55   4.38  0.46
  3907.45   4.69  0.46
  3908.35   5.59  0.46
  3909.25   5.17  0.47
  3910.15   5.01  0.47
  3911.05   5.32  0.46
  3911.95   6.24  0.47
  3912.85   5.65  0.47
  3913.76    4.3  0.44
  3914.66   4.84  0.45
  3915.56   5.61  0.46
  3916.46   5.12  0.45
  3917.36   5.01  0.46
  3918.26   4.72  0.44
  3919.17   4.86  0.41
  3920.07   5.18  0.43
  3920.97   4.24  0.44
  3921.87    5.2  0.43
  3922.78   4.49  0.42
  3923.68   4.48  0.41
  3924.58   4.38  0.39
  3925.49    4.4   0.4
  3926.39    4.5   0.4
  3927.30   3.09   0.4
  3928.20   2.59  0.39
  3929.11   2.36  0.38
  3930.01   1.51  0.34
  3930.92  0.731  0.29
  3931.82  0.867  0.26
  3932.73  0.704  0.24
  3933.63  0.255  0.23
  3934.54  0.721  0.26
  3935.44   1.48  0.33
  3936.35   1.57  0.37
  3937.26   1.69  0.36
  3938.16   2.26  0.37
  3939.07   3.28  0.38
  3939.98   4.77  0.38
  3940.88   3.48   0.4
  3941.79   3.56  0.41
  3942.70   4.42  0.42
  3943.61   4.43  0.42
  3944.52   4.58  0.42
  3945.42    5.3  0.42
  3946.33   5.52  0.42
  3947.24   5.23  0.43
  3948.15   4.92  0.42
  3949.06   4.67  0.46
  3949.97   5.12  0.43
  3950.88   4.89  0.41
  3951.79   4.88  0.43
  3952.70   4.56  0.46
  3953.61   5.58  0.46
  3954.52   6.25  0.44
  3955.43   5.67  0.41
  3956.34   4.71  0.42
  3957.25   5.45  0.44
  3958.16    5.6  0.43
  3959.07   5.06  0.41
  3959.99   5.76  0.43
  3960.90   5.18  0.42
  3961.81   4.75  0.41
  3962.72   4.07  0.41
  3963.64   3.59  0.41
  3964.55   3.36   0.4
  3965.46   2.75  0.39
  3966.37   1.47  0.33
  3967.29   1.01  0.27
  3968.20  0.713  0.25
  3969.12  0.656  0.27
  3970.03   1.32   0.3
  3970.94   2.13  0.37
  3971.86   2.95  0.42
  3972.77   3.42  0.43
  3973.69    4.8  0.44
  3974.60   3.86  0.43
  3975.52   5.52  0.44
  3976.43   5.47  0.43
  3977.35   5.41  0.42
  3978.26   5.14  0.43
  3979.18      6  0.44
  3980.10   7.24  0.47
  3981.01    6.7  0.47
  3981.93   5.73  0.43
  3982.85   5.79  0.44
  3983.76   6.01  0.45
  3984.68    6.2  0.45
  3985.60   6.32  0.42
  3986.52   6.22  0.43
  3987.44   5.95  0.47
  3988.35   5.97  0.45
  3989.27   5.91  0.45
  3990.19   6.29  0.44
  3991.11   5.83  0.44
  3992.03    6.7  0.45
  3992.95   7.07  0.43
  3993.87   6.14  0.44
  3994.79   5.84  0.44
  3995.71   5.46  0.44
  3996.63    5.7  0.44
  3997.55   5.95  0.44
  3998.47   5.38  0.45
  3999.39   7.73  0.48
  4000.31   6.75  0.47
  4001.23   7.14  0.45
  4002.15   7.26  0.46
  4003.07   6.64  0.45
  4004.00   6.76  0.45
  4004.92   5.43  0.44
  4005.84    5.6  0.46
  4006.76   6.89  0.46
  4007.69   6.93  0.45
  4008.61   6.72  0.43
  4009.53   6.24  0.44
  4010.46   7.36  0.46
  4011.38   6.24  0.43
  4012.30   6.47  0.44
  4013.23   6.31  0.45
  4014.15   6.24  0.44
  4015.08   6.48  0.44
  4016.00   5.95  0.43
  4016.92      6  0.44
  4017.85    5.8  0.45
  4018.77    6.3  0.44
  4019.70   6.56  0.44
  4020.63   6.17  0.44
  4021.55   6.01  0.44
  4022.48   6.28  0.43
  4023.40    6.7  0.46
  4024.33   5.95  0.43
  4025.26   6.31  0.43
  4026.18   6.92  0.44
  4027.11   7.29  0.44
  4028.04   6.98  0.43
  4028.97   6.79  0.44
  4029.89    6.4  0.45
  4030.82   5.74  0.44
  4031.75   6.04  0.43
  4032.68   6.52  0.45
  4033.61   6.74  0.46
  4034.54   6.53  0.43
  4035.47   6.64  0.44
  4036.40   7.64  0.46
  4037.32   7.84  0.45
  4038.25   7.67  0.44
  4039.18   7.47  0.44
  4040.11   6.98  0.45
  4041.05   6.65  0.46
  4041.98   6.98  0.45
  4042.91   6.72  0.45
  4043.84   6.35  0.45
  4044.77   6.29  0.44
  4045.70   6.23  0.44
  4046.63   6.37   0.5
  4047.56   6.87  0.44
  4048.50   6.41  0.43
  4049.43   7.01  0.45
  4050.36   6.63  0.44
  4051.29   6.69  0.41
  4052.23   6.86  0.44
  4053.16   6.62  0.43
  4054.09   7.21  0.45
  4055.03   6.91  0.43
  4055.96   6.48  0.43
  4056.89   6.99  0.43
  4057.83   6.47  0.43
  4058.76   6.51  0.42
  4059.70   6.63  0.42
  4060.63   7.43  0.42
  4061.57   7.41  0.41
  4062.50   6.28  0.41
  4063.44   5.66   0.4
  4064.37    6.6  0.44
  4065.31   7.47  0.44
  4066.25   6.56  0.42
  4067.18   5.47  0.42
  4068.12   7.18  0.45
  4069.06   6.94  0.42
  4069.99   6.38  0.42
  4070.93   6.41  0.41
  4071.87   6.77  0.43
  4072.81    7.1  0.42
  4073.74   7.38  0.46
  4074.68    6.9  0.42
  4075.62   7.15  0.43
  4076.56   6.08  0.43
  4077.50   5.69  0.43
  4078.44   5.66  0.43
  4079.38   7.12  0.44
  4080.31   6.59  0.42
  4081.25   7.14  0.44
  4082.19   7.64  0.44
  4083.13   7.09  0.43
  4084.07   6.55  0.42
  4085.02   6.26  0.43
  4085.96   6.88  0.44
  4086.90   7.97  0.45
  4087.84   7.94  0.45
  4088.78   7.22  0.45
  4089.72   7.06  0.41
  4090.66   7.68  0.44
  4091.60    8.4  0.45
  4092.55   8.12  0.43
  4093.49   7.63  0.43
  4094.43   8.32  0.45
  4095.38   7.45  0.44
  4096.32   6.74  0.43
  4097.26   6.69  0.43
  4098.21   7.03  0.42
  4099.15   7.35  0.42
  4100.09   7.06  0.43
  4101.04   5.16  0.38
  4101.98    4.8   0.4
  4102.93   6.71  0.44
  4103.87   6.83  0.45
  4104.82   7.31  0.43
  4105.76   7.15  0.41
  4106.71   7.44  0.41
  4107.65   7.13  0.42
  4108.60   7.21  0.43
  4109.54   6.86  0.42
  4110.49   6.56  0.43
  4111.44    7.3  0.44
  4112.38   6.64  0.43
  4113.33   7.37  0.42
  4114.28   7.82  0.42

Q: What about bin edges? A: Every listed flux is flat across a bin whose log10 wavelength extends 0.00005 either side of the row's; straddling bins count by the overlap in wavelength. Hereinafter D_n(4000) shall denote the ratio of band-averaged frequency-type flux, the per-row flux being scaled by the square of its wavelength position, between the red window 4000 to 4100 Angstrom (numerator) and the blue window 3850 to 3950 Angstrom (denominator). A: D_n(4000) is 1.6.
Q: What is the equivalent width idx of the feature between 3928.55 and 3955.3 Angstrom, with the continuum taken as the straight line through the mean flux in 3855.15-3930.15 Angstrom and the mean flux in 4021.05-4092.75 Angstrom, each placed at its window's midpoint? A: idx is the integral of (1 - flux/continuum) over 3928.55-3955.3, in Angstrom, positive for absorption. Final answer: 9.71 Angstrom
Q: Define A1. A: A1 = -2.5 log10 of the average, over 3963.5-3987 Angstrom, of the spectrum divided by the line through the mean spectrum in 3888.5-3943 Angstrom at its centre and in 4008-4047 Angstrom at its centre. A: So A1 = 0.28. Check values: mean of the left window 4.13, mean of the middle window 4.24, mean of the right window 6.57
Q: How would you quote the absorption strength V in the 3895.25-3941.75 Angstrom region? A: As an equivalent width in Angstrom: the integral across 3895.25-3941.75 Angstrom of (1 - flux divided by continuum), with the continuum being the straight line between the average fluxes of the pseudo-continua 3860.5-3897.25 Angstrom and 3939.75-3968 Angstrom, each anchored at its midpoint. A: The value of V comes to 5.7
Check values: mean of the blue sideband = 4.78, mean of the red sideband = 4.5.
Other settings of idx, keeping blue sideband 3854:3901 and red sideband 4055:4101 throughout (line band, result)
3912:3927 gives 1.3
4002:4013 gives -0.6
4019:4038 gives -0.6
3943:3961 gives 1.5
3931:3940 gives 6.4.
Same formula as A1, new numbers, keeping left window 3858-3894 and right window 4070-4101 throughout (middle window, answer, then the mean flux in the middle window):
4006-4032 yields -0.02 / 6.42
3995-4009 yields -0.05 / 6.41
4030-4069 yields -0.01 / 6.72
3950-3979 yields 0.35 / 4.1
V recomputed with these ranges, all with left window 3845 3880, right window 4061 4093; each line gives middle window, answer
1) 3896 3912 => 0.18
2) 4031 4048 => -0.60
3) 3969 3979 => 3.52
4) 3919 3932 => 4.60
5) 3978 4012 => -0.89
